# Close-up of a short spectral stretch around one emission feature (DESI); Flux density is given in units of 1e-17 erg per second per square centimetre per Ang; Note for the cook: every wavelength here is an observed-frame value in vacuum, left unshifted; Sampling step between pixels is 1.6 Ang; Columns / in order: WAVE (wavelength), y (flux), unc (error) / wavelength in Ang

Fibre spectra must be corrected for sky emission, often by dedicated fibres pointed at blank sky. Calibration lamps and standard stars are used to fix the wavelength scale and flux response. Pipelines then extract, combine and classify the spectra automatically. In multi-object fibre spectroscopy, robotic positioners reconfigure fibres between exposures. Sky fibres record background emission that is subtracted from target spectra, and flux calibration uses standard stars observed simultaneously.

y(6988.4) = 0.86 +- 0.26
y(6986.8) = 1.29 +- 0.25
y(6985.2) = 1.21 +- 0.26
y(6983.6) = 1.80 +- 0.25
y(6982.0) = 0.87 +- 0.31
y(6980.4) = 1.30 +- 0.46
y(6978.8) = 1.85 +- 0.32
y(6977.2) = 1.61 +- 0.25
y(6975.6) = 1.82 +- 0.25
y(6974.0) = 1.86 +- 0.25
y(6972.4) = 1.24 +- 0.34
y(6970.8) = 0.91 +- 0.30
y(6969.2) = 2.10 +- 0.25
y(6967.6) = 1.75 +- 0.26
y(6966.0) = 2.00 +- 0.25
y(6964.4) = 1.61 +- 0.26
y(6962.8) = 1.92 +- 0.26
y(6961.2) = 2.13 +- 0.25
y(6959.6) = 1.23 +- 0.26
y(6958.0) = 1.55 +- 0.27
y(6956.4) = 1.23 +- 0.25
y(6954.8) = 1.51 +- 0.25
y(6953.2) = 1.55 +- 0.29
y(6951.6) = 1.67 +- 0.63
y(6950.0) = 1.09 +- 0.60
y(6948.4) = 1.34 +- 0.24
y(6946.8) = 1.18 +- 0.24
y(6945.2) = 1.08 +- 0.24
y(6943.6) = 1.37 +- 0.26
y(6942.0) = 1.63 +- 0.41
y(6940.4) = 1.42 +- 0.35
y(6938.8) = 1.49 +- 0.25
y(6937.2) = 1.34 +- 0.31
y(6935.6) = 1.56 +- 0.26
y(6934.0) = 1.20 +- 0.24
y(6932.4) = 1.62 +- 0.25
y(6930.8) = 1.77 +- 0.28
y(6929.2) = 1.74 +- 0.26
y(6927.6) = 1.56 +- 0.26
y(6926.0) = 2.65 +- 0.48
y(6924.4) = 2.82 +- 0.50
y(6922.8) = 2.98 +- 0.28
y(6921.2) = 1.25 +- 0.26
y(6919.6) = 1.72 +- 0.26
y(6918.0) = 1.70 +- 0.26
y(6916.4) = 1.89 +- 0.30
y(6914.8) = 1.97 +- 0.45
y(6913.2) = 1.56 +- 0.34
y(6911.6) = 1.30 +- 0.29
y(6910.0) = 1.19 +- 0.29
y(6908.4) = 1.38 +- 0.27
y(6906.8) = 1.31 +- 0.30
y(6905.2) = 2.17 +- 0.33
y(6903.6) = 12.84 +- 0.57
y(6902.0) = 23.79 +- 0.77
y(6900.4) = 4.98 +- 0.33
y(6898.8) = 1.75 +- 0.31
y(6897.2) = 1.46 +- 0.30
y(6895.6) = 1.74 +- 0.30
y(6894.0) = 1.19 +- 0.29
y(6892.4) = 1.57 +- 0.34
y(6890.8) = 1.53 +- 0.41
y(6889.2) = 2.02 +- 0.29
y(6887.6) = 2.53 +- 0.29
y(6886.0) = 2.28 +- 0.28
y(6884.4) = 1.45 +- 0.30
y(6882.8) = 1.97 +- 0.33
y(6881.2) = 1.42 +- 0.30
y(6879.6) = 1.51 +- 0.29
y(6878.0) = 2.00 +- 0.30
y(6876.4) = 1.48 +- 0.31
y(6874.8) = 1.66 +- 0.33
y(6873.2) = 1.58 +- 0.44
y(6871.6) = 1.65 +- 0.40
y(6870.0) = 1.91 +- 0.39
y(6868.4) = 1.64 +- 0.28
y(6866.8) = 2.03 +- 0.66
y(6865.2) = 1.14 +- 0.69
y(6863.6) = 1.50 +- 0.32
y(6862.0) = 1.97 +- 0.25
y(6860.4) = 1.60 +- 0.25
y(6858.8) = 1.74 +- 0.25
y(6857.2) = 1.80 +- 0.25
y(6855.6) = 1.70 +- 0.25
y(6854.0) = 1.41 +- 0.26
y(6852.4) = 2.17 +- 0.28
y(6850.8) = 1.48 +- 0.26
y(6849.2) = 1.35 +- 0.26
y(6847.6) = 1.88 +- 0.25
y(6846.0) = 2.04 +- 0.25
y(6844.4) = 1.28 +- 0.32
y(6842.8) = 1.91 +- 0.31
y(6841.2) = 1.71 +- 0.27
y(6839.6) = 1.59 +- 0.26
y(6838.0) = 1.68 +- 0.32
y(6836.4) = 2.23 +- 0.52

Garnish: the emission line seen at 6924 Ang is [N II]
